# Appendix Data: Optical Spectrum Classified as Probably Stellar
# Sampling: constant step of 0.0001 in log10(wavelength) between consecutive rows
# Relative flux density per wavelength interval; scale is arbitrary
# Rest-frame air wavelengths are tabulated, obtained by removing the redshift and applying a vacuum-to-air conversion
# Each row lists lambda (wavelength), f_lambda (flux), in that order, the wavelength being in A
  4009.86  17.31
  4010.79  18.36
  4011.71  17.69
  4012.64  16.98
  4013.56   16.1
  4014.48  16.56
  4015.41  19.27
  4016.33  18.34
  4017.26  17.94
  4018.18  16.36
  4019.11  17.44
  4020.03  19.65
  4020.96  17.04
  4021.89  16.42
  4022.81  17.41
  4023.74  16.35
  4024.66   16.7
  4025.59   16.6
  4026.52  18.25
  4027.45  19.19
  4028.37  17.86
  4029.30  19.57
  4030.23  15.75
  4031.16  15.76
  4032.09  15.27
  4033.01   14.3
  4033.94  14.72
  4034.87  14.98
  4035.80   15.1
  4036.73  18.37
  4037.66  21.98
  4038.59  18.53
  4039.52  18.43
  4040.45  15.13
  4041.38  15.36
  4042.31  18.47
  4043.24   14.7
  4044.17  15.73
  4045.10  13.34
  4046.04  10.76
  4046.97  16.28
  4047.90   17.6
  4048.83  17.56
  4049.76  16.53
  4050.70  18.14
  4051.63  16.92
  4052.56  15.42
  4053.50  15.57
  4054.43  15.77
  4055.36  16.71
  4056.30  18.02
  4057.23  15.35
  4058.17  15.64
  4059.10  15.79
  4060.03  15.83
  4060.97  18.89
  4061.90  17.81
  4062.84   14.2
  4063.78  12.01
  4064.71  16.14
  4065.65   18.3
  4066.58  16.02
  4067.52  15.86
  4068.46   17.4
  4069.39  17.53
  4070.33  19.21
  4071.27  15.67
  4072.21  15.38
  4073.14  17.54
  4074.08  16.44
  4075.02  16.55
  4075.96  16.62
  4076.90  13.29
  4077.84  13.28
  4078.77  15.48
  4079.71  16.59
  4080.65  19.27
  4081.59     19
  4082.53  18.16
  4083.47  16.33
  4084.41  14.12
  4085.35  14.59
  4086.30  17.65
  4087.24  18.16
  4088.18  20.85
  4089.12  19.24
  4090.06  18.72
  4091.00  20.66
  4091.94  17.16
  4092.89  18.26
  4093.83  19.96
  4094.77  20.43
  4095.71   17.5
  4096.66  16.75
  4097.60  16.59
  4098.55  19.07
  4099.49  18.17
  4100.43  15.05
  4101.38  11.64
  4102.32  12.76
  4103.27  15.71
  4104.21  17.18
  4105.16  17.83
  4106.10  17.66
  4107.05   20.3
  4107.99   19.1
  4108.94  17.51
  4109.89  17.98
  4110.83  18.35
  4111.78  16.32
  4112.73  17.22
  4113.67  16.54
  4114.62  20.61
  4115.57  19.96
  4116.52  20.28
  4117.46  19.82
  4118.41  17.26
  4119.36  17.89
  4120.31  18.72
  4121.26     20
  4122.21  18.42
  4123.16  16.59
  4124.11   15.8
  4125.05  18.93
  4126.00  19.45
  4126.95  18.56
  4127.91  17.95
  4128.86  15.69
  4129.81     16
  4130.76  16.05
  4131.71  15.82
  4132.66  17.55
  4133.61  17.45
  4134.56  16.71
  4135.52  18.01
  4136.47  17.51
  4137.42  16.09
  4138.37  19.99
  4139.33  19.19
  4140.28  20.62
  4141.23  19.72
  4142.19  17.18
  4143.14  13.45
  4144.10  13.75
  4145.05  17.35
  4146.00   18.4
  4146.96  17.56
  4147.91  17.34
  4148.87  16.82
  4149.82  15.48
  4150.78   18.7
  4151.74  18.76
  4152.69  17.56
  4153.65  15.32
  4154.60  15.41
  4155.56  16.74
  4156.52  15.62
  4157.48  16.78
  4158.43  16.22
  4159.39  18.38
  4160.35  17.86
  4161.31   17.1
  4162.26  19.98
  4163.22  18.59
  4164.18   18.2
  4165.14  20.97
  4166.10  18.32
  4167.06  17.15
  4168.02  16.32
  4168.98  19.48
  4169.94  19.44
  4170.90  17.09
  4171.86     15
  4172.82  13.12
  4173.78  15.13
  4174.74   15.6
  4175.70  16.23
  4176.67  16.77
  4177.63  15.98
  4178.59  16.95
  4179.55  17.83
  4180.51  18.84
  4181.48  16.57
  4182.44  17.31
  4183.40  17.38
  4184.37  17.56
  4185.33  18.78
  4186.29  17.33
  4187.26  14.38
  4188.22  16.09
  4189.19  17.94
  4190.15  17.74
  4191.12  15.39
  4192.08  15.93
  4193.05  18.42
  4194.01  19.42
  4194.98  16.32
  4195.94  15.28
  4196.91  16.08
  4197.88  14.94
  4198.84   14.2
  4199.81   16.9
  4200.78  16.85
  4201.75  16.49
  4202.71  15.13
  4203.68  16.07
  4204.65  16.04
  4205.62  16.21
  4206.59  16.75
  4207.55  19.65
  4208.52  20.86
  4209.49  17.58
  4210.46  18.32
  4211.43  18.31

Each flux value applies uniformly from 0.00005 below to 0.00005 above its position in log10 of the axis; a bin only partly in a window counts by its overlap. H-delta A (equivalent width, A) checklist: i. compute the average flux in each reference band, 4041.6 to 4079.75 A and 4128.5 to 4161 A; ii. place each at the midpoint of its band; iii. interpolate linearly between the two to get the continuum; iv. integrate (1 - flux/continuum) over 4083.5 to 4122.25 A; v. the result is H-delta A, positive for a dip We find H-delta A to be -2.9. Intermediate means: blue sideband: 16.1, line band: 17.8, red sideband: 17.1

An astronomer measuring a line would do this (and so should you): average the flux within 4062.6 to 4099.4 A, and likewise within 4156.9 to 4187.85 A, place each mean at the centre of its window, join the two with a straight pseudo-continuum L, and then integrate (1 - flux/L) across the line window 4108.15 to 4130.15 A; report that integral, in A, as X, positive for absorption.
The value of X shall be -1.2 A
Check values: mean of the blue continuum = 17.1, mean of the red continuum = 17.3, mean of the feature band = 18.1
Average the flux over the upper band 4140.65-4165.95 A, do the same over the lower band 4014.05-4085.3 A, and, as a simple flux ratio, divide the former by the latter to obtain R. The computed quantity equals 1.04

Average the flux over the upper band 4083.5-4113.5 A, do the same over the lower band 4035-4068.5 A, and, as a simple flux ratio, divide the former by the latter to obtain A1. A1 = 1.07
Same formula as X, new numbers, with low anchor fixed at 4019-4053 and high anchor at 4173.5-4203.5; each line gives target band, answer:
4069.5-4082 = 0.1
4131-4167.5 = -1.8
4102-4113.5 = -0.5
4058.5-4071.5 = 0.2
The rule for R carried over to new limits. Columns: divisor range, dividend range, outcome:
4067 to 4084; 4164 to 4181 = 1.03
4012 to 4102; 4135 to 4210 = 1.02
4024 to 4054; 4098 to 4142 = 1.07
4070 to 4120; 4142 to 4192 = 0.98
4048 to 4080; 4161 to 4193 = 1.05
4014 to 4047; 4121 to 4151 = 1.04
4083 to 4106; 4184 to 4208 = 0.96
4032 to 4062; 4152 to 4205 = 1.03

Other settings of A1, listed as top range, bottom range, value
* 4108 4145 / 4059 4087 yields 1.08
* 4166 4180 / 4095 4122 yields 0.94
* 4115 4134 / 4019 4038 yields 1.05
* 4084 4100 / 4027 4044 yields 1.08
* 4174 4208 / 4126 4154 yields 0.97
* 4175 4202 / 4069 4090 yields 0.99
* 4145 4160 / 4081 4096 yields 0.94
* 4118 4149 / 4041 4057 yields 1.09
